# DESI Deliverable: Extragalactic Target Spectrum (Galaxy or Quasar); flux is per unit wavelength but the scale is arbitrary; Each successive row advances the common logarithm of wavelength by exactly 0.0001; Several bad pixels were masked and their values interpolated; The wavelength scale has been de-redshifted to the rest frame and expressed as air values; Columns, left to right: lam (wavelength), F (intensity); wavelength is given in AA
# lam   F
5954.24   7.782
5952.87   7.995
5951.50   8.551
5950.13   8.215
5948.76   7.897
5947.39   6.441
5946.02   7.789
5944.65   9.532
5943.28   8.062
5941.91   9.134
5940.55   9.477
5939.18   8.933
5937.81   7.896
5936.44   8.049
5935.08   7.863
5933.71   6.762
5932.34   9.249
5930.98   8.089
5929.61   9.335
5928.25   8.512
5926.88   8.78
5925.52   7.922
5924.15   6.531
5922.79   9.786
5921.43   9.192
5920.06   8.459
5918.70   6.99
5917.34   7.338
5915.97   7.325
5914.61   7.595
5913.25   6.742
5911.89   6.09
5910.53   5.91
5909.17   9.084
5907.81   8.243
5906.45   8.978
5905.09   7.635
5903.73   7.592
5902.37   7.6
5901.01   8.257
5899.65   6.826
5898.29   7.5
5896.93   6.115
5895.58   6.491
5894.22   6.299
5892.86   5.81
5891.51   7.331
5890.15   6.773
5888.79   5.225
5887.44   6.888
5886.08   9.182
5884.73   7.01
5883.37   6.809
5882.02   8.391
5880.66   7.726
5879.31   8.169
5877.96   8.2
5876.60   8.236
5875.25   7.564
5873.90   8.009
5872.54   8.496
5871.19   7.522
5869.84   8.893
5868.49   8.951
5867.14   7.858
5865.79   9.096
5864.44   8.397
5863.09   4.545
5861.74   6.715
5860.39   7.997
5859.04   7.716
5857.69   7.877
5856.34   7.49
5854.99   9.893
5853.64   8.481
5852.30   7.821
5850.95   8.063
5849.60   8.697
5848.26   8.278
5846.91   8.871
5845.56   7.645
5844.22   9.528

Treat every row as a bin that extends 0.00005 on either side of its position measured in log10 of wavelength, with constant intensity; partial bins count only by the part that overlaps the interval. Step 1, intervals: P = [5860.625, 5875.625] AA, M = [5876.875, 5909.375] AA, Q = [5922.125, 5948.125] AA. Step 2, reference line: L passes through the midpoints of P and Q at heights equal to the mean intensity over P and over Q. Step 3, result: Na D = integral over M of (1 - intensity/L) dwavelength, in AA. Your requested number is 2.5 AA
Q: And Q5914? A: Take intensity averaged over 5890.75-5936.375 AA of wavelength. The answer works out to 7.65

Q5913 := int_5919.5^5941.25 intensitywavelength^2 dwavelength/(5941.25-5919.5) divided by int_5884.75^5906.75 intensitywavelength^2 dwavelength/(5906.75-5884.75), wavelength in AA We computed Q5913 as 1.20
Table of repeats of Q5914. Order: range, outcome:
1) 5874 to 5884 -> 7.89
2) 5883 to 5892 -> 7.03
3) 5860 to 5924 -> 7.56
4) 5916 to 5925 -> 7.99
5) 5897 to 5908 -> 7.71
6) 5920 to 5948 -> 8.37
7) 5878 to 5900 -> 7.07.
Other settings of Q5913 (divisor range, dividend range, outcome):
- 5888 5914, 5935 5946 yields 1.23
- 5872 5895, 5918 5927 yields 1.12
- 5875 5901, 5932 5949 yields 1.16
